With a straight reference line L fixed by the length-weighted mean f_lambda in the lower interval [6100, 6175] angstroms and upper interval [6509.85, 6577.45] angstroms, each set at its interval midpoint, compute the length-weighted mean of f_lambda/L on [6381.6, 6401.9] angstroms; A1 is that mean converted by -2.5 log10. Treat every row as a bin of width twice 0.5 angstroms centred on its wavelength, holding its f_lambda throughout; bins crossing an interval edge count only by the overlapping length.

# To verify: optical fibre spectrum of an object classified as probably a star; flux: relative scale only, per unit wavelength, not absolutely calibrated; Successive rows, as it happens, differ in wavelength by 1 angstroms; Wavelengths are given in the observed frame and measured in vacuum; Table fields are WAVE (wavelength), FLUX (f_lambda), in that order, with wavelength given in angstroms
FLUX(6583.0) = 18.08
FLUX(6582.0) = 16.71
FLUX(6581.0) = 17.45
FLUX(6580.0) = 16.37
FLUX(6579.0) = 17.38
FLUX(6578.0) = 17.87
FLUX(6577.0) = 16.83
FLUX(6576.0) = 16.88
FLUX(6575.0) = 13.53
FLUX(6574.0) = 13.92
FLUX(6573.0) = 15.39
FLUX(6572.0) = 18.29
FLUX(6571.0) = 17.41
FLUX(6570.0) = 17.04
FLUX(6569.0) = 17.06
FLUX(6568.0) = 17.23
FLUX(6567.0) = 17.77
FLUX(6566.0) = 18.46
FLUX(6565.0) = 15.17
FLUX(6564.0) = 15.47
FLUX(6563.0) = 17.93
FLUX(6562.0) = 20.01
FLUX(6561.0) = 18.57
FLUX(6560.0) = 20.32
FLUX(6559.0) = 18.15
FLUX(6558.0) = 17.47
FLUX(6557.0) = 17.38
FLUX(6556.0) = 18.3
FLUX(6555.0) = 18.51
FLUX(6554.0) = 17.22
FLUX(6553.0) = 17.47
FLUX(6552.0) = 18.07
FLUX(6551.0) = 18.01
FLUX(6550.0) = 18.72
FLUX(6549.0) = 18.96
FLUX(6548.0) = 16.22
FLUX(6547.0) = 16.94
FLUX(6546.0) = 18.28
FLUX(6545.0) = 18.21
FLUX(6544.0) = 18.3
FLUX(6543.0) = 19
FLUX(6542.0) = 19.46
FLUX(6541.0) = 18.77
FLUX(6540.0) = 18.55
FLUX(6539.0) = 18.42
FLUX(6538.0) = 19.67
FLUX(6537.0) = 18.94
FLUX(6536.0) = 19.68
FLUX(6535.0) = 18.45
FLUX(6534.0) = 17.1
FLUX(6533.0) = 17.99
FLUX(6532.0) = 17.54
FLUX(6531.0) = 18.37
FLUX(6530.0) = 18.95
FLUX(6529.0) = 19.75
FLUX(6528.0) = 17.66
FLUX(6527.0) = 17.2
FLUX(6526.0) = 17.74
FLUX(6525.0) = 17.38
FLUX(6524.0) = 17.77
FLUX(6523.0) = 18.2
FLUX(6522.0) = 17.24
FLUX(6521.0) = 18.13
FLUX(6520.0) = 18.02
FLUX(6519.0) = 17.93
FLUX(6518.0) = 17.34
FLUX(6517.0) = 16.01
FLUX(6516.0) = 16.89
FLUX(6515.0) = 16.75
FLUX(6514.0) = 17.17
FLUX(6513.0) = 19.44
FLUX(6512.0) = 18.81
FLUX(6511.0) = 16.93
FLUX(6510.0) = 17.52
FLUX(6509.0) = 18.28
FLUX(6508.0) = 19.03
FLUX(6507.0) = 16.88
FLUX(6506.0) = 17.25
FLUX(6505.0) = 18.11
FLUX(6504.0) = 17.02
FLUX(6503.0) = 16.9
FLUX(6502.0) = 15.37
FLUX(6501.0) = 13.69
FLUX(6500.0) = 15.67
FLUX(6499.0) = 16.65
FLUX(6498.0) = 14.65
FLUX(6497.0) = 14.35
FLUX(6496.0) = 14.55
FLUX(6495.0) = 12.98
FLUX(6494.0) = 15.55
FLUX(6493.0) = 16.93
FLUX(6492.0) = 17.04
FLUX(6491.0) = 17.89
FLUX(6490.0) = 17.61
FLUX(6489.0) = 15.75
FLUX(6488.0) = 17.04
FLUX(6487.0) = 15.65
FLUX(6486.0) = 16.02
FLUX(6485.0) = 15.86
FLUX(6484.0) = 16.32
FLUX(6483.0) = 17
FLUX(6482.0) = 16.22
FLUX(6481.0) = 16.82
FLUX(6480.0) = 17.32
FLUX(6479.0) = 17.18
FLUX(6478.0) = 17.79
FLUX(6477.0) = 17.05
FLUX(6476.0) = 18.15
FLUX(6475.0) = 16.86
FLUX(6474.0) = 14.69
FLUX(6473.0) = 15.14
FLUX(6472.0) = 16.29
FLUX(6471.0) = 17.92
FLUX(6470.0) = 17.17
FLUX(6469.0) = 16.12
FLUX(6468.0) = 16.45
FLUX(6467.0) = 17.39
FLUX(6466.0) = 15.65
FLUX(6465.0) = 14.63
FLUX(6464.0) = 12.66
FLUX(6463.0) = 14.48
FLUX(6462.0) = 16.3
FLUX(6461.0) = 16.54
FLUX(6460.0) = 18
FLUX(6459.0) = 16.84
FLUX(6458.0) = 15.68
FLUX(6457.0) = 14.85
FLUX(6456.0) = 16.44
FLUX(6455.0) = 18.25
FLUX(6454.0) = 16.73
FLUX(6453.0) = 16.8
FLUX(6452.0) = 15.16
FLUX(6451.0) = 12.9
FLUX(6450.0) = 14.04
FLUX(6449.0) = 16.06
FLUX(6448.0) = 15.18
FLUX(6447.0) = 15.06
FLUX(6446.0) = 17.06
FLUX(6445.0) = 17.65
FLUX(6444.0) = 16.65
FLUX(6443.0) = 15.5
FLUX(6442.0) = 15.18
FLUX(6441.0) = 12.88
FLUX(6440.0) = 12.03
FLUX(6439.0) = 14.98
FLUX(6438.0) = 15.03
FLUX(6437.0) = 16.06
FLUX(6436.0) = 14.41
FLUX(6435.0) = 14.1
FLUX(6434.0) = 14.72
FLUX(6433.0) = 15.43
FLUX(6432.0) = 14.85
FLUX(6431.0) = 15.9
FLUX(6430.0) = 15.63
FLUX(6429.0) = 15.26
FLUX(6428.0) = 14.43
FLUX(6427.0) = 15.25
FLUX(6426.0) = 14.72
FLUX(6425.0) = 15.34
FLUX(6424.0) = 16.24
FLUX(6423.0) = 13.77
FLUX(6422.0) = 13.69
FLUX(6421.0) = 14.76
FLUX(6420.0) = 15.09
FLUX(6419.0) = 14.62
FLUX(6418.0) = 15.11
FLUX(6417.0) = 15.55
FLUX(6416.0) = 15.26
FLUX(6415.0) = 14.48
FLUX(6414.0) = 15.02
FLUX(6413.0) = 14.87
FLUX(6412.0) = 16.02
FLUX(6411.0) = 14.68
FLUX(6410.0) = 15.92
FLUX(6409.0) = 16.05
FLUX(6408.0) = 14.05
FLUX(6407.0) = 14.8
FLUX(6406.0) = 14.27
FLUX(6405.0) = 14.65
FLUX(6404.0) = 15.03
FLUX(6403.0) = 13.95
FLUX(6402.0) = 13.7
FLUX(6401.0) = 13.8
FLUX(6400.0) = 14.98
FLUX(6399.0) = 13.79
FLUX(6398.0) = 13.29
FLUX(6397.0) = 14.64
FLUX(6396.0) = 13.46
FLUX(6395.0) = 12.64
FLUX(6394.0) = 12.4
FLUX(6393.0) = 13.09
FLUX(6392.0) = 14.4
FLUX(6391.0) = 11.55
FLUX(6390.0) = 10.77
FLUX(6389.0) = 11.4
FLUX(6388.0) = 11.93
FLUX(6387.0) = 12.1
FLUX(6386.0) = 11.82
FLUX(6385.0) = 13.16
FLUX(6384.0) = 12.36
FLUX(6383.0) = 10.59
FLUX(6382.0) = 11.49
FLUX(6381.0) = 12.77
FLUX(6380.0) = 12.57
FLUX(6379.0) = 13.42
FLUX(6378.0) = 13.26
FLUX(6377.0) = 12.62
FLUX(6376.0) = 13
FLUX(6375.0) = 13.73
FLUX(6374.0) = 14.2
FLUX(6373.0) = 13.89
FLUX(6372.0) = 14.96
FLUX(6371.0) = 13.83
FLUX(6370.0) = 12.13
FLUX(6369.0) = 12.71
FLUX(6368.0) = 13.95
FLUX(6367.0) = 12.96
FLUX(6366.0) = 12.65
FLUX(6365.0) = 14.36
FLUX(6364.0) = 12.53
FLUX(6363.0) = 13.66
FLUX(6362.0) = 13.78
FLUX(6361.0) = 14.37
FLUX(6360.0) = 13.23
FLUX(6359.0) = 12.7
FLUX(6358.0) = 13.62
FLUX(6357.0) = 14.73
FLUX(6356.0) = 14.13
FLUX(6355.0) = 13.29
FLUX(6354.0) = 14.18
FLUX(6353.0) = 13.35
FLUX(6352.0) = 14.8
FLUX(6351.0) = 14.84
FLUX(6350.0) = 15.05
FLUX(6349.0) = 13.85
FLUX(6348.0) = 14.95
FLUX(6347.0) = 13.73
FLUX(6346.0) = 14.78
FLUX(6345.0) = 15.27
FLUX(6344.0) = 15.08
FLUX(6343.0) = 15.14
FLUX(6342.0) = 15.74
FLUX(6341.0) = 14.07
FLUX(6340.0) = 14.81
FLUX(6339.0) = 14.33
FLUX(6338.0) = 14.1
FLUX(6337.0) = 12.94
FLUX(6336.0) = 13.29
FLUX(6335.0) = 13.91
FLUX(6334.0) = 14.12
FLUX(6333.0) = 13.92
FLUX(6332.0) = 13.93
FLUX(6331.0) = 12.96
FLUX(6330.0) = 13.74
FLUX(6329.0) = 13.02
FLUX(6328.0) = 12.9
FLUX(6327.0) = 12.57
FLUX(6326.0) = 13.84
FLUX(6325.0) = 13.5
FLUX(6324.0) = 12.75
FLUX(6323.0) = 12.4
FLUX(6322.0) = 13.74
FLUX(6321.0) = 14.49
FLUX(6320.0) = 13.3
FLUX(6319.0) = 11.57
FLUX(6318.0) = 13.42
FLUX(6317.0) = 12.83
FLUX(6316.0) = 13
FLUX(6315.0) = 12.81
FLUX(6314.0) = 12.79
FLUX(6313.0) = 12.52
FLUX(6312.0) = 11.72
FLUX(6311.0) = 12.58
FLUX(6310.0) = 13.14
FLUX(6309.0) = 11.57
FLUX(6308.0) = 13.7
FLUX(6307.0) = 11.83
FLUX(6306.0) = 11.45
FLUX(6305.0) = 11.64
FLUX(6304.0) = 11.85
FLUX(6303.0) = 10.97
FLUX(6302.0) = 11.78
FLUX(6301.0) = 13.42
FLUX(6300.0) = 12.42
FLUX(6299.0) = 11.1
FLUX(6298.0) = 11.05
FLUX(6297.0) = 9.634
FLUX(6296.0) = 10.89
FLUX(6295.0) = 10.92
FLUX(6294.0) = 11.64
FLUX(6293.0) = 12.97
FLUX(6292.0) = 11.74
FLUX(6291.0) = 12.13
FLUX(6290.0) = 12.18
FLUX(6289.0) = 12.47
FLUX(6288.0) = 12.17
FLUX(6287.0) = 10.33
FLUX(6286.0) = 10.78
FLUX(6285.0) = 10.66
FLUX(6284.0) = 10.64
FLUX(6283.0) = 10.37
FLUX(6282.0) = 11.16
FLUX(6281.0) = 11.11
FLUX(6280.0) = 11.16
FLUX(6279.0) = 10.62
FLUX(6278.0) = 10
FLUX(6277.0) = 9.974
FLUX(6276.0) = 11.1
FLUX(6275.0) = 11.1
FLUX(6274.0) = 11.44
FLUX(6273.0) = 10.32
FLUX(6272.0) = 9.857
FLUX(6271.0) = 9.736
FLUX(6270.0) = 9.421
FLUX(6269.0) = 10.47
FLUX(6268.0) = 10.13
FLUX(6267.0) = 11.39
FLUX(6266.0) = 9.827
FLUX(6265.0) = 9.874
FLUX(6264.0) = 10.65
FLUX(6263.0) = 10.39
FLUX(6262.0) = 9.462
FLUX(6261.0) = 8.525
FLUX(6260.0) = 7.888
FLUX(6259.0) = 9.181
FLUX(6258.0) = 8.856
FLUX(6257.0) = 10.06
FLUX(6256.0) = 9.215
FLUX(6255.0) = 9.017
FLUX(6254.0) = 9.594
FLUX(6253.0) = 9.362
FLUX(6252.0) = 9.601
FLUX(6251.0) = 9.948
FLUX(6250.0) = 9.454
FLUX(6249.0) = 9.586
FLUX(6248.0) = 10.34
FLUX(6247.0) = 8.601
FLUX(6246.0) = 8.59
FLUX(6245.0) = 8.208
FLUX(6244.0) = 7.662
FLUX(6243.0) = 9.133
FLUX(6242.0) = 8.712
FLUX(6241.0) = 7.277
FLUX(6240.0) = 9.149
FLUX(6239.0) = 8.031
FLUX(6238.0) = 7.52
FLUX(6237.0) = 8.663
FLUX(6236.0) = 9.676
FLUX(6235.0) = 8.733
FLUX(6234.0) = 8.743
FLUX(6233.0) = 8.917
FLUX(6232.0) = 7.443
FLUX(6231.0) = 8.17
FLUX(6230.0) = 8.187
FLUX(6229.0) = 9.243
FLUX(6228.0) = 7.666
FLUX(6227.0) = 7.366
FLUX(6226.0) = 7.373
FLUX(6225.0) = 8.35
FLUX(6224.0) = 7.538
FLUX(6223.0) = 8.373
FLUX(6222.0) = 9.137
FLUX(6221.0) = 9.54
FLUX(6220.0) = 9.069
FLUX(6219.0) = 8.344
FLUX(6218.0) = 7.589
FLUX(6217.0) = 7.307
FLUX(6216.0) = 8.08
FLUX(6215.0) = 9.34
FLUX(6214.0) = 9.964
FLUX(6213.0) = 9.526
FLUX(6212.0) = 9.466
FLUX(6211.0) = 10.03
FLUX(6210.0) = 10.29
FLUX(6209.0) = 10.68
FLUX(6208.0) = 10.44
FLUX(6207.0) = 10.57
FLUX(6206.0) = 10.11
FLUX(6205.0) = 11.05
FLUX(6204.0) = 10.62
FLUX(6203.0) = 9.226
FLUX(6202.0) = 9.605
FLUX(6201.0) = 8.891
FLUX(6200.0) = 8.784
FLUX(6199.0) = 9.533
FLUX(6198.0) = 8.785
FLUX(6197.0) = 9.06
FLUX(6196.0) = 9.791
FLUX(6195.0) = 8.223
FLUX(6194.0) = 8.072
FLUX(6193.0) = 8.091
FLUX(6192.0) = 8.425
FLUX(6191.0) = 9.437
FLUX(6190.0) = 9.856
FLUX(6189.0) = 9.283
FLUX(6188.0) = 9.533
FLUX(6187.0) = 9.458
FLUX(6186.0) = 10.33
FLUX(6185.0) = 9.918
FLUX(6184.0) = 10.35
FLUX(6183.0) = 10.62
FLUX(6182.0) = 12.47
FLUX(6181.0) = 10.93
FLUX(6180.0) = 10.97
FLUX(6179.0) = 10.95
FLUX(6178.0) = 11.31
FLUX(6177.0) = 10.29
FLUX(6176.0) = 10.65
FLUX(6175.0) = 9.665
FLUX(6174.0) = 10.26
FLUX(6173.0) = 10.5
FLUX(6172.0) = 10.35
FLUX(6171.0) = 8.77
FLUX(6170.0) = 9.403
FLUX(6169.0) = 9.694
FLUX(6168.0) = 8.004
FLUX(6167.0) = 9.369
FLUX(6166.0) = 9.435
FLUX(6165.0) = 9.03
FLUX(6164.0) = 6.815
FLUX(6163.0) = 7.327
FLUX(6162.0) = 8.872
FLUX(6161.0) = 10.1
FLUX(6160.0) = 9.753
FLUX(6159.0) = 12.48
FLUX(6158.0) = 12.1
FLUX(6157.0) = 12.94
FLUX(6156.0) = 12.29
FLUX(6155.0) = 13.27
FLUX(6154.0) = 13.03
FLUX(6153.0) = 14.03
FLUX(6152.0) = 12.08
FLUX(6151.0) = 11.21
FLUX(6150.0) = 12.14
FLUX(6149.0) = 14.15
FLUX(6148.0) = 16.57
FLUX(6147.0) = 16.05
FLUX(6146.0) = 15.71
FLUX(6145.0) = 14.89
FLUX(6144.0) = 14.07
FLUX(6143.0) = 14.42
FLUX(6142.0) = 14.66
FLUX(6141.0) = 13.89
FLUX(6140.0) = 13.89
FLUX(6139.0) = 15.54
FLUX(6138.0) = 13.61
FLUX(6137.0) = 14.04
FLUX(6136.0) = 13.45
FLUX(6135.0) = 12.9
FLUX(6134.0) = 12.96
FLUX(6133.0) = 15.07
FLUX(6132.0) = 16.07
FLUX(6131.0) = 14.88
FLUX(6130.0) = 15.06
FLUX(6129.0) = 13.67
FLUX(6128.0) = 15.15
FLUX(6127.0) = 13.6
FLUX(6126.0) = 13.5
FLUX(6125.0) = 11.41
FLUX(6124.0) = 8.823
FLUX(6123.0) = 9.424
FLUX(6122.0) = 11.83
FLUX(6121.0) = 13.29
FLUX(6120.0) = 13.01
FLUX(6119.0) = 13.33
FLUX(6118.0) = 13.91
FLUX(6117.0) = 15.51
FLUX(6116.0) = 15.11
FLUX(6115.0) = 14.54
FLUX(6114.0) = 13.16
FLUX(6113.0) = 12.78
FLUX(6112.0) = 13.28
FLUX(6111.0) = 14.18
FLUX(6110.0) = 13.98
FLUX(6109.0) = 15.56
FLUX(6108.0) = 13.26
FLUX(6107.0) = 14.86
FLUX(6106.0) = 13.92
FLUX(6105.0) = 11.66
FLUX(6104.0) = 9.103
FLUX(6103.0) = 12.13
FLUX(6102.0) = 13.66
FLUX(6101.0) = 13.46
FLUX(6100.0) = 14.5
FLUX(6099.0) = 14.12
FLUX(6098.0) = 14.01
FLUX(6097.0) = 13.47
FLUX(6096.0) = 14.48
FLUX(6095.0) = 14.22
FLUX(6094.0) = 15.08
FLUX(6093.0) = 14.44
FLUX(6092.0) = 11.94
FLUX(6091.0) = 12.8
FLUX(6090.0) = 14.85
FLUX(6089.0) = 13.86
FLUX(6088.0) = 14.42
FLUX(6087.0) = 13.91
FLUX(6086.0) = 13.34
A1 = 0.24 mag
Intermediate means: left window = 12.6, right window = 17.8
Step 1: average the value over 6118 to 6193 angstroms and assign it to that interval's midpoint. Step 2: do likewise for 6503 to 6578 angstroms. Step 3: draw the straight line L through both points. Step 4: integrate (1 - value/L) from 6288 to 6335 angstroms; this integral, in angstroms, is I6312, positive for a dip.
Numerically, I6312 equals 5.73 angstroms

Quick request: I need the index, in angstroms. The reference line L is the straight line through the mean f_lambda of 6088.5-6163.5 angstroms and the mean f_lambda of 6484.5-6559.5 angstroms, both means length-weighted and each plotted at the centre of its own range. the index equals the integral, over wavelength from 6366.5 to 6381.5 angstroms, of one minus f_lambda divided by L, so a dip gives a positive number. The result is 2.43 angstroms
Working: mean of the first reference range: 13.4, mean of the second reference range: 17.4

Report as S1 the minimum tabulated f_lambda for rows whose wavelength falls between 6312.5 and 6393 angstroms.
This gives 10.59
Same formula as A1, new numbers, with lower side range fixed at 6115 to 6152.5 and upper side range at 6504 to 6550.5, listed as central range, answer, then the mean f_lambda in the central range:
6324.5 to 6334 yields 0.18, 13.4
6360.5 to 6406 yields 0.24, 13.2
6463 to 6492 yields 0.07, 16.4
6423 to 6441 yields 0.14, 14.9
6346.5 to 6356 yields 0.14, 14.2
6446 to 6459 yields 0.10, 15.7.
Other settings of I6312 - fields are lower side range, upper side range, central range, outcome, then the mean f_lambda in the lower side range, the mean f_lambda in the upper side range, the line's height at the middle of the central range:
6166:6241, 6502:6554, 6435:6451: 0.6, 9.3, 18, 15.7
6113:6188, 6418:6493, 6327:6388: 4.3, 12.2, 15.8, 14.6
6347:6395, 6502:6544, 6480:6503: 1.4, 13.2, 18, 17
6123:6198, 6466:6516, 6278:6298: 3.4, 11.6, 16.6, 13.5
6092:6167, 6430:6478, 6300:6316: 2.5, 13.1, 15.7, 14.6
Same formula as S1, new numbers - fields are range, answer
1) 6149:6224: 6.815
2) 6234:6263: 7.277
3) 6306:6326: 11.45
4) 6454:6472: 12.66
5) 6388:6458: 10.77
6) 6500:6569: 13.69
